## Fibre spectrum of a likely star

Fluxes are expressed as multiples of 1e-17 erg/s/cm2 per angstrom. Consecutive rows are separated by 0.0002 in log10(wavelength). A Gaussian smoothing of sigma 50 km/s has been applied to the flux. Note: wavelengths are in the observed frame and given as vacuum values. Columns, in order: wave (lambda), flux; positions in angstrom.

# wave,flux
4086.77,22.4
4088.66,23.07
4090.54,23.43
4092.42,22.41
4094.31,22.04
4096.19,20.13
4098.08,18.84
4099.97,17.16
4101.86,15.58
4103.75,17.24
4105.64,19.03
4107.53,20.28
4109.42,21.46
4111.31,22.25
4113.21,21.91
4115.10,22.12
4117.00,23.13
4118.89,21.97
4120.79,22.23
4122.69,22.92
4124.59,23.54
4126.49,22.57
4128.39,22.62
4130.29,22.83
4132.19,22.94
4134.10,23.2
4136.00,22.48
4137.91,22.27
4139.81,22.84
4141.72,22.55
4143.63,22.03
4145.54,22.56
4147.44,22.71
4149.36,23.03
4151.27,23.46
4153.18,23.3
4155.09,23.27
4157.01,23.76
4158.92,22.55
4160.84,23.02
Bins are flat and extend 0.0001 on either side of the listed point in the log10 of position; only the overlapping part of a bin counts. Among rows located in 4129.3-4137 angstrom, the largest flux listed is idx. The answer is 23.2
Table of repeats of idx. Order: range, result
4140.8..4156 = 23.46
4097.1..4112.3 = 22.25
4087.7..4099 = 23.43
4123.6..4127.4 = 23.54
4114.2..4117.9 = 23.13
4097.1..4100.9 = 18.84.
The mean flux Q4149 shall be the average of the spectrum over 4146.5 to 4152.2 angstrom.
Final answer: 23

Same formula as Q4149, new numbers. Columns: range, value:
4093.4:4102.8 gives 18.7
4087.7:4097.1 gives 22.2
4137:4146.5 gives 22.5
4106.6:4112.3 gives 21.3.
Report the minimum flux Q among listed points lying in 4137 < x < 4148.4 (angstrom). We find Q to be 22.03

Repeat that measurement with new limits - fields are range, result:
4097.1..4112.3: 15.58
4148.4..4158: 23.03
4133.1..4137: 22.48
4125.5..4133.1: 22.57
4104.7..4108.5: 19.03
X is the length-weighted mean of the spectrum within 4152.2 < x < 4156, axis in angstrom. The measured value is 23.3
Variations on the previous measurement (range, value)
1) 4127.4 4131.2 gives 22.7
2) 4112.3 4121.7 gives 22.3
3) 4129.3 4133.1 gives 22.9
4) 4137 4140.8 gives 22.6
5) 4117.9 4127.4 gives 22.7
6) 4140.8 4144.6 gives 22.3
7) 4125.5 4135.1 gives 22.8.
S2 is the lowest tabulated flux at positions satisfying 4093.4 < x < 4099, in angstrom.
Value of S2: 18.84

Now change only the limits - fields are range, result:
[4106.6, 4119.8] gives 20.28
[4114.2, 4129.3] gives 21.97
